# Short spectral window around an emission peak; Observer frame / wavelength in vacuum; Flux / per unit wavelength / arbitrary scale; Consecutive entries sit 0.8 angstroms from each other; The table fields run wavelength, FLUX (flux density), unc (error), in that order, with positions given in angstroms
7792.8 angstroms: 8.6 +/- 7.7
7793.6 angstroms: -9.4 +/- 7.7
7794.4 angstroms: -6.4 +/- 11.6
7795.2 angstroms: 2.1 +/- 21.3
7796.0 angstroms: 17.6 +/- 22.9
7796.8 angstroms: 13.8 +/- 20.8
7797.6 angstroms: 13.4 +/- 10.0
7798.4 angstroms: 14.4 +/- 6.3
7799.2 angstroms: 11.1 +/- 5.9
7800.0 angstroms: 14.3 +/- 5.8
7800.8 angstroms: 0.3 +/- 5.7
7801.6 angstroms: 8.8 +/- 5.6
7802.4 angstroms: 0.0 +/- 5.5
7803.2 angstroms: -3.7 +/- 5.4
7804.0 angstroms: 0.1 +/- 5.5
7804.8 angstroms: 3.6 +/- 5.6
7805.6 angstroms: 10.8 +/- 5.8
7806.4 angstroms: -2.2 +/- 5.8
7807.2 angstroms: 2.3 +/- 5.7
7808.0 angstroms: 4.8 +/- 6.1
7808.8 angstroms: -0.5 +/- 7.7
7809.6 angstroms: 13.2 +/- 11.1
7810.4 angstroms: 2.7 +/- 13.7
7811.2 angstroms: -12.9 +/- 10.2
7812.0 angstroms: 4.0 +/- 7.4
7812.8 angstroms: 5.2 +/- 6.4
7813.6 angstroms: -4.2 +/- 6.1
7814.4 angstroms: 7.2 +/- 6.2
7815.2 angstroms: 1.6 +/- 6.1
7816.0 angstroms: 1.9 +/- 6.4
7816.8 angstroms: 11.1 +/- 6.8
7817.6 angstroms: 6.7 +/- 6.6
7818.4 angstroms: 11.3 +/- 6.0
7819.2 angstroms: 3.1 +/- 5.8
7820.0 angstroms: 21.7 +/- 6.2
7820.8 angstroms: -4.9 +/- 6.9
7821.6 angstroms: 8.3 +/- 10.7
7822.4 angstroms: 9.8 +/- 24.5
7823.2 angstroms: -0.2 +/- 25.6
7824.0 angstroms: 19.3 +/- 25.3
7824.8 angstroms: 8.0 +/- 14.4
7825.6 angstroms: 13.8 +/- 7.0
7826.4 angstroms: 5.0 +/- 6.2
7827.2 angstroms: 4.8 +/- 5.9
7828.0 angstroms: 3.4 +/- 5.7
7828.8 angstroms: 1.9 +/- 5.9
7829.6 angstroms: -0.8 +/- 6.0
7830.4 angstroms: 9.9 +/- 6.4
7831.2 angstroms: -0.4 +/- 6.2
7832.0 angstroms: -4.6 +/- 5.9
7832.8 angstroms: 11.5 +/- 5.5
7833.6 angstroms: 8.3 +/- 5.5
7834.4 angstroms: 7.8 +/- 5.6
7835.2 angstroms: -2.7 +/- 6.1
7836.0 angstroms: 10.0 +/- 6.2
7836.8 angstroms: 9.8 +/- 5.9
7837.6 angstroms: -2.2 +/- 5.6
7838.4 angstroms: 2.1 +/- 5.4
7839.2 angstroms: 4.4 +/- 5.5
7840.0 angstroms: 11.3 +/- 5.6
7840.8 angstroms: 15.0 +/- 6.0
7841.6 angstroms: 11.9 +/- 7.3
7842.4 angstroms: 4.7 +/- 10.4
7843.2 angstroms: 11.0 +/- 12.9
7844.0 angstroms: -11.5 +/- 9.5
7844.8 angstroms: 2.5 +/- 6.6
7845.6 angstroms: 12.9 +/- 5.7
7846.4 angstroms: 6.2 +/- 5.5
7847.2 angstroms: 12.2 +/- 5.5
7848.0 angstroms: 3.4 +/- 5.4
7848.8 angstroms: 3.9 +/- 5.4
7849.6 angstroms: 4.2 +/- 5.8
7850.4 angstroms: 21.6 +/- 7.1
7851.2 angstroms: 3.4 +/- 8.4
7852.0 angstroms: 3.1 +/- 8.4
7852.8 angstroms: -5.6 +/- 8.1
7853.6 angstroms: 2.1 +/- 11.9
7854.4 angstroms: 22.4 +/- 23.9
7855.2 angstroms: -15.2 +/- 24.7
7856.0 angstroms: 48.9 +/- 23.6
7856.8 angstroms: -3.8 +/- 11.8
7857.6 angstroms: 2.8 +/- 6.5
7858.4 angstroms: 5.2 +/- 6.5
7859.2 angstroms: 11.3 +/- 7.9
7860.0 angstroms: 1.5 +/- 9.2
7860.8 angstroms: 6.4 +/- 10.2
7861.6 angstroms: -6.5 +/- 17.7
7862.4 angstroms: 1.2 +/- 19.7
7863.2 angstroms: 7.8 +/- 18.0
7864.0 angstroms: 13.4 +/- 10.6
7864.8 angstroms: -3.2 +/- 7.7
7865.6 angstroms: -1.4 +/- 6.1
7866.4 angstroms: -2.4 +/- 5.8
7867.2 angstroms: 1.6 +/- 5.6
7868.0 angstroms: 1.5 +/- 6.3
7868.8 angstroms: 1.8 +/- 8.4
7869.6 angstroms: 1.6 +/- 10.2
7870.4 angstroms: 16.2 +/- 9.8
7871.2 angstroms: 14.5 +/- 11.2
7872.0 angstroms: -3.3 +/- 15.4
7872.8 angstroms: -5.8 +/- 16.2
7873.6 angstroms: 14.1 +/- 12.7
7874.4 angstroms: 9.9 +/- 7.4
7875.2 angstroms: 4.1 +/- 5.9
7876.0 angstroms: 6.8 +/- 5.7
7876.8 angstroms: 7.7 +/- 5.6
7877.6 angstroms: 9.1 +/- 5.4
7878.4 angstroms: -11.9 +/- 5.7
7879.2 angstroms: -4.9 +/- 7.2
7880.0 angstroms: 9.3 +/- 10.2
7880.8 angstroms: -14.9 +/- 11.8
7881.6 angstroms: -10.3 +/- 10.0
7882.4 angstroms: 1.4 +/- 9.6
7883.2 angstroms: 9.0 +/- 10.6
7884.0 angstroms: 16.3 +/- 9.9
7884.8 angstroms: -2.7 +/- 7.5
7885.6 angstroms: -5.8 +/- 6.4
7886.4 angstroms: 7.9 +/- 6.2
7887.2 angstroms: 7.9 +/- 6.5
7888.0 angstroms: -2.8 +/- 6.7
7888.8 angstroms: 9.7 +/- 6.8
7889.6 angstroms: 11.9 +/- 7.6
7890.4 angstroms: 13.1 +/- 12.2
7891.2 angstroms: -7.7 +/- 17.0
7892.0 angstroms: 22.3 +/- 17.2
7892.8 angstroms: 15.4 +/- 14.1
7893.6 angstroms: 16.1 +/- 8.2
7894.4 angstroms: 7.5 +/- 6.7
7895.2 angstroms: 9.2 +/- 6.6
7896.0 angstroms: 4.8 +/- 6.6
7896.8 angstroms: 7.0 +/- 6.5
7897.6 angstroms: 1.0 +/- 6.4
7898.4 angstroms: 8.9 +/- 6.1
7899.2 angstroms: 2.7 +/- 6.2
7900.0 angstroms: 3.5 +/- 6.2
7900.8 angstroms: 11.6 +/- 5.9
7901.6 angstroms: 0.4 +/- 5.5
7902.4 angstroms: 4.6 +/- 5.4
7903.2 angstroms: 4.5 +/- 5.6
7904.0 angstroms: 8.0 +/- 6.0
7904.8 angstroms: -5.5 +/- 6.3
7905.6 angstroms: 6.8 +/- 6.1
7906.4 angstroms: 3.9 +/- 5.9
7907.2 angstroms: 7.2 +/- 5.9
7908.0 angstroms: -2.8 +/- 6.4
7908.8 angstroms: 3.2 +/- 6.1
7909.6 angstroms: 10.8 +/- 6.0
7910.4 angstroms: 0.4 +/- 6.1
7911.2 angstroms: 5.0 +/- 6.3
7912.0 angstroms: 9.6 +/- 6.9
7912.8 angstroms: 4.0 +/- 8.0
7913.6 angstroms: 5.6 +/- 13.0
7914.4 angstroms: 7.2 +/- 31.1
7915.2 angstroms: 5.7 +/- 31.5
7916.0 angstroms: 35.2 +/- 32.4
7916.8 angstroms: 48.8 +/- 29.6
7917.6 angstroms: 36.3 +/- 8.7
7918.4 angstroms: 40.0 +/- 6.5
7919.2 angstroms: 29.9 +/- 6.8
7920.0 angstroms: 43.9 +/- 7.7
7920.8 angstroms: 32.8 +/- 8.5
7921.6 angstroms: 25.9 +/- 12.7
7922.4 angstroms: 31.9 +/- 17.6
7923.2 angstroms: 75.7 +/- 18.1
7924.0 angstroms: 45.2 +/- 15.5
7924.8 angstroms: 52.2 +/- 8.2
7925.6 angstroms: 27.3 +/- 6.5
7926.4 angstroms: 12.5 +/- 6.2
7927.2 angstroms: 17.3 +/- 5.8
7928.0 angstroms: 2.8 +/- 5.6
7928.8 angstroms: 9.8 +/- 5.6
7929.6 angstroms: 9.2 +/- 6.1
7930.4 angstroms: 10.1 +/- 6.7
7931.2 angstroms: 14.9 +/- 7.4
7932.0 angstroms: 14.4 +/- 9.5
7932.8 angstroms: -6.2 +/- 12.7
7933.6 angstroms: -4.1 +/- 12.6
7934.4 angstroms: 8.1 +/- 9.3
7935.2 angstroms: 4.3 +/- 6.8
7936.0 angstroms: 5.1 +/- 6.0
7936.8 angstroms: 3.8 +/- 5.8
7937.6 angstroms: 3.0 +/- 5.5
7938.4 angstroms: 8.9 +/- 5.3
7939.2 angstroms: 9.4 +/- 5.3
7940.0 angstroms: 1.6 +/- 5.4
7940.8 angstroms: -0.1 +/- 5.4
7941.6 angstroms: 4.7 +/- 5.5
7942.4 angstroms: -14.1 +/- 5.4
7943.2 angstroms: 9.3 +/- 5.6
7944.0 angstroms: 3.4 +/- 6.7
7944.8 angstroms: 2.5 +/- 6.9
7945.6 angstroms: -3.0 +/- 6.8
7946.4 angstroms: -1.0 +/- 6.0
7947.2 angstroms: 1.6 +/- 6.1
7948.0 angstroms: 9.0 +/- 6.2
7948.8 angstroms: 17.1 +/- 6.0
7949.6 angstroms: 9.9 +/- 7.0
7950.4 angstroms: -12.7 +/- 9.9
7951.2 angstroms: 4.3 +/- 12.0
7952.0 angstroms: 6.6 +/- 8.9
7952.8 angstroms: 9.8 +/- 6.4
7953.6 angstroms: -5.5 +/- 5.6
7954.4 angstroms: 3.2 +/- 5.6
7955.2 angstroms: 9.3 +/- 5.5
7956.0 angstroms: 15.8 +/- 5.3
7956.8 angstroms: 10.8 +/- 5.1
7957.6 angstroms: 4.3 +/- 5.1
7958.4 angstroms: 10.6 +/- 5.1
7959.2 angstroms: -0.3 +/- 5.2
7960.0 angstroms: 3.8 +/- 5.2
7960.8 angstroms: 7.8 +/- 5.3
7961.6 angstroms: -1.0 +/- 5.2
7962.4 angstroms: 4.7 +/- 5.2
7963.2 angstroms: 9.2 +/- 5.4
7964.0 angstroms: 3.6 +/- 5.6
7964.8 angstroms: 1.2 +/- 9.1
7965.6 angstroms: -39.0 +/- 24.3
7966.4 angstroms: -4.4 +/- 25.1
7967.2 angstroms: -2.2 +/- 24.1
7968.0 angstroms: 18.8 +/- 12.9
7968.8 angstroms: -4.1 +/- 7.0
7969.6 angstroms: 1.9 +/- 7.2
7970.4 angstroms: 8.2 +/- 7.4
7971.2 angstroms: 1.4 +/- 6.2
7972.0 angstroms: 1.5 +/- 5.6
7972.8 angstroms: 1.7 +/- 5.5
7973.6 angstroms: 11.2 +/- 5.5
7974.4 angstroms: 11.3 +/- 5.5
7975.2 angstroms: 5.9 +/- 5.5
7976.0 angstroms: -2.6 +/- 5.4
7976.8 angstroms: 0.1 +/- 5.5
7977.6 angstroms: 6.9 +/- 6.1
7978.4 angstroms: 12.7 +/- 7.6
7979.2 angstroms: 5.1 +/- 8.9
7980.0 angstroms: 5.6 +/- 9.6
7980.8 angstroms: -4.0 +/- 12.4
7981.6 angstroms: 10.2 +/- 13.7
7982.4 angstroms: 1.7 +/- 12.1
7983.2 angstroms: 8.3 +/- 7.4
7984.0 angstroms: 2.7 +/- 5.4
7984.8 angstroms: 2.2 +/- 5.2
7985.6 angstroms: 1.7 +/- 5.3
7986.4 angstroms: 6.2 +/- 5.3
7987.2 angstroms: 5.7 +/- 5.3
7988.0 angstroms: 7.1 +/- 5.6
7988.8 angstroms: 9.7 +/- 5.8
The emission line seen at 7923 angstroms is [O II] 3727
